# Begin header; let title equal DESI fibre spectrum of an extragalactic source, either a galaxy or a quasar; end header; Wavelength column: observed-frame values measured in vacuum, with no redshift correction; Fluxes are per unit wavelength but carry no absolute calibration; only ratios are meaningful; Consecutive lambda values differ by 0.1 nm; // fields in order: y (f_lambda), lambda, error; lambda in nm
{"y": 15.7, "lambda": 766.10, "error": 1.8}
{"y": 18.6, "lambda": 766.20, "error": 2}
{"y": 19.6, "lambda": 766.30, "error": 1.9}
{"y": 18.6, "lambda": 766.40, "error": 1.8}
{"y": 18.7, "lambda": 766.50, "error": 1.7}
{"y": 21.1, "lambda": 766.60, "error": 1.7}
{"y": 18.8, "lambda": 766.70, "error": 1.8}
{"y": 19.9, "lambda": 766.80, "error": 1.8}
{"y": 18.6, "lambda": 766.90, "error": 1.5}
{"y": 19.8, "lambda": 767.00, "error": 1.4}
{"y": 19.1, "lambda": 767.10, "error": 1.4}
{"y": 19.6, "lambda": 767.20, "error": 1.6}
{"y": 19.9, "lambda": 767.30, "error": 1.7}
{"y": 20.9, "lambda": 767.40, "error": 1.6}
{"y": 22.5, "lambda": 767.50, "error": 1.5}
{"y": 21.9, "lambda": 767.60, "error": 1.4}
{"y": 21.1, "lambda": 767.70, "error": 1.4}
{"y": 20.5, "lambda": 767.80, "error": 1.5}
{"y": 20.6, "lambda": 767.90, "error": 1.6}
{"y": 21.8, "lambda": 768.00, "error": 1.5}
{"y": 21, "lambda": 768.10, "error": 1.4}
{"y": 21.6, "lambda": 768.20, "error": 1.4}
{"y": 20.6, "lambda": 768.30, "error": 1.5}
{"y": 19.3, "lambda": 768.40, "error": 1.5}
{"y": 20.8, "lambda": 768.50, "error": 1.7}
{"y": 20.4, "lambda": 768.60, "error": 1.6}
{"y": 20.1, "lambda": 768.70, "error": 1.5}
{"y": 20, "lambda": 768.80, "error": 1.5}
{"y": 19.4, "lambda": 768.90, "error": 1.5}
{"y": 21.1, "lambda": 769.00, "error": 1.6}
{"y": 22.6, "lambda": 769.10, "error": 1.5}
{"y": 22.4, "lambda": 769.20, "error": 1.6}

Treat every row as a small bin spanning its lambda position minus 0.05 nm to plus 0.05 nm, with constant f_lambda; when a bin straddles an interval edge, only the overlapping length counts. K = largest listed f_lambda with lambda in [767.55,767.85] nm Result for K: 21.9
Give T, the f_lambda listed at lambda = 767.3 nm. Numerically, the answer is 19.9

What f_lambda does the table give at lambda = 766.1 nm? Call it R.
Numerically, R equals 15.7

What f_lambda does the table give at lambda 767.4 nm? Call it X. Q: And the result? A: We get 20.9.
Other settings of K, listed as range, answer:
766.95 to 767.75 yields 22.5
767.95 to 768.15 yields 21.8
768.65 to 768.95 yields 20.1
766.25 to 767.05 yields 21.1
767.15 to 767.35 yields 19.9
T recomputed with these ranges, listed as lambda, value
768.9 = 19.4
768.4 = 19.3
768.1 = 21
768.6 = 20.4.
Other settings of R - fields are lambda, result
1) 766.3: 19.6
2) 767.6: 21.9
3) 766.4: 18.6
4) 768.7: 20.1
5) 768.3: 20.6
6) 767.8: 20.5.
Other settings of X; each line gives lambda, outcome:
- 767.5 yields 22.5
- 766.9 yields 18.6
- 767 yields 19.8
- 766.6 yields 21.1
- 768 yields 21.8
